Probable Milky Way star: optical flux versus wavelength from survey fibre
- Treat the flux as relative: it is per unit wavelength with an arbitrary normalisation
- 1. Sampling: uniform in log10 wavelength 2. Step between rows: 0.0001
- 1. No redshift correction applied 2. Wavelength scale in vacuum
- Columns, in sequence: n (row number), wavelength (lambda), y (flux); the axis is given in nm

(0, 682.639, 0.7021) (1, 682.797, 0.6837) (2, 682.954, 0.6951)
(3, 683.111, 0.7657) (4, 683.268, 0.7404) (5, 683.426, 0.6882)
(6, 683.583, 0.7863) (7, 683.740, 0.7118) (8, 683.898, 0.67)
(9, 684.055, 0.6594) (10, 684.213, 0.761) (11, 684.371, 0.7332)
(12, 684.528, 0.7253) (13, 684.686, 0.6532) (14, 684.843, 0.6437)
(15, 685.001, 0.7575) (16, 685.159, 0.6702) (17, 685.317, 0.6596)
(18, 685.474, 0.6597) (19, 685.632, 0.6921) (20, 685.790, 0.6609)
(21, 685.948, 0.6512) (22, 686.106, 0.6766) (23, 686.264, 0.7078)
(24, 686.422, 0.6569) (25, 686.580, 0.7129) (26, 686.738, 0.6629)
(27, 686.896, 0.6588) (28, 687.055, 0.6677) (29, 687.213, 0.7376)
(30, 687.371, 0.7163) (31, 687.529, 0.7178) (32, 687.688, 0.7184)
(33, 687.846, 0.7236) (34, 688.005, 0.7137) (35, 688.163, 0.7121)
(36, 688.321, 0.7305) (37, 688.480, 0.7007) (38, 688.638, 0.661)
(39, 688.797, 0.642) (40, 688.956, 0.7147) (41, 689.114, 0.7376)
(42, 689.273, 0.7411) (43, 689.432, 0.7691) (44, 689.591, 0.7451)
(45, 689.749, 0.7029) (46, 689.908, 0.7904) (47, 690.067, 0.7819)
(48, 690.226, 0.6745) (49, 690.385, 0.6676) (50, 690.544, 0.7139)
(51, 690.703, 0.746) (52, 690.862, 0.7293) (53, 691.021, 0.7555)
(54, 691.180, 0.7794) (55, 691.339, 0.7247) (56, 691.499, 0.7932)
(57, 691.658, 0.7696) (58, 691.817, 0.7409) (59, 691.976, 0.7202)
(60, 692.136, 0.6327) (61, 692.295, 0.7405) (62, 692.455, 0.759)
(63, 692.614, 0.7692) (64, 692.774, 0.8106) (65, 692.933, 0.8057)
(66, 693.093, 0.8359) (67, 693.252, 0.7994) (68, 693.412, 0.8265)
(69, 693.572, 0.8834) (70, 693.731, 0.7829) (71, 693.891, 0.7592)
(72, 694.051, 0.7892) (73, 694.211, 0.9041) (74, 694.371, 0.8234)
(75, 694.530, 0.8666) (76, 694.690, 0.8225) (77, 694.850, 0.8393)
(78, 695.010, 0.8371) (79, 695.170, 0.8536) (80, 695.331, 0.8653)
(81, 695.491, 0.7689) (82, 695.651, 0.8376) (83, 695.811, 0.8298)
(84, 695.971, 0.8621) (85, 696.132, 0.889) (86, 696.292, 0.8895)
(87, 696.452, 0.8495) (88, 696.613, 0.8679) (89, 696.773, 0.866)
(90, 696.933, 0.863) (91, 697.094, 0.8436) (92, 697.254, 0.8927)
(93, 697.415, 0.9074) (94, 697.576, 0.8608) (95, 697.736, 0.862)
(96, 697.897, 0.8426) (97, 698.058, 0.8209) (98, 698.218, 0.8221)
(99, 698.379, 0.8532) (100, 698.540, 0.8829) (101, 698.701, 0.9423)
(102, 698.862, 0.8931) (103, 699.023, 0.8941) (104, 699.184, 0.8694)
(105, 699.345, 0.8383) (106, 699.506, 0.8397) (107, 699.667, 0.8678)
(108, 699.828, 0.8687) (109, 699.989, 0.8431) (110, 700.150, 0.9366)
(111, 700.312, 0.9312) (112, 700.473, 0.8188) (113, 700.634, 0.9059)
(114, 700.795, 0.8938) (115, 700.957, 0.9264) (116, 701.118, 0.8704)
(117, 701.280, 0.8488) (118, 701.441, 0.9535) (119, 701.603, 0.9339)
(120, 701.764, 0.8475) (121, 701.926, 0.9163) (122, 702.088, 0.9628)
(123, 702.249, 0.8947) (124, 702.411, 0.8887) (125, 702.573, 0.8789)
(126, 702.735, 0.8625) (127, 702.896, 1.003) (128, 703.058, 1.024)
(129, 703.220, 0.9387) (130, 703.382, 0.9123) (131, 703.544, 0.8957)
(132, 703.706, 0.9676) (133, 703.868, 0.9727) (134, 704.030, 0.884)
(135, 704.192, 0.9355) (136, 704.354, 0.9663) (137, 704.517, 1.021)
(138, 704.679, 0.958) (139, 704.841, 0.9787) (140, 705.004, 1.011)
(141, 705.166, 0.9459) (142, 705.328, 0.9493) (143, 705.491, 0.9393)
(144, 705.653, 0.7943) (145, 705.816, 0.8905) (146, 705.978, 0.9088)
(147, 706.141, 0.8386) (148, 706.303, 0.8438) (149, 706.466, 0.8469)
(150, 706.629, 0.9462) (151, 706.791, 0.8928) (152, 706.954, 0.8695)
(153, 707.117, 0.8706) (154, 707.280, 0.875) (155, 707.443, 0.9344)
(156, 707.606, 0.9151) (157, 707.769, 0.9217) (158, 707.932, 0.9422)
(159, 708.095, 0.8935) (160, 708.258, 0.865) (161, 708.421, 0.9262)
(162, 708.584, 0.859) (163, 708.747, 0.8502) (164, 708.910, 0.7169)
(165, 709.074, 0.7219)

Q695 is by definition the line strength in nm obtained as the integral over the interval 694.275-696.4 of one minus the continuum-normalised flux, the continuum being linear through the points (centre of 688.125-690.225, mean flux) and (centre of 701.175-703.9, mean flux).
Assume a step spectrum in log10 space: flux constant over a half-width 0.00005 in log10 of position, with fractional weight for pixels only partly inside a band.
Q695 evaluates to -0.08 nm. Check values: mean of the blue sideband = 0.724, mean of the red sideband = 0.922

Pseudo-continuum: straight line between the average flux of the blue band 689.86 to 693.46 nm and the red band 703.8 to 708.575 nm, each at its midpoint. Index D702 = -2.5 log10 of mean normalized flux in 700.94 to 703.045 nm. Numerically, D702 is -0.05 mag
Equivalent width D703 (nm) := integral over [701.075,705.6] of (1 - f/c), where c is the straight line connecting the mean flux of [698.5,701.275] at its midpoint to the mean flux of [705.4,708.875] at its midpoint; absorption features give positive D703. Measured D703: -0.258 nm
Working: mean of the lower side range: 0.883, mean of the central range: 0.934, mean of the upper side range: 0.885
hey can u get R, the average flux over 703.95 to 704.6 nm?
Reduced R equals 0.951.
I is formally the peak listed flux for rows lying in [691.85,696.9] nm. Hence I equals 0.9041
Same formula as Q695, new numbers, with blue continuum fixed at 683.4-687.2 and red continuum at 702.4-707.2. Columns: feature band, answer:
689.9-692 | 0.04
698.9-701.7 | -0.05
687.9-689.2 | 0.05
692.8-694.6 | -0.08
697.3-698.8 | -0.05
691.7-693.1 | 0.04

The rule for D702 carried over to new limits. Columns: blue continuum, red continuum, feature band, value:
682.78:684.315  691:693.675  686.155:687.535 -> 0.072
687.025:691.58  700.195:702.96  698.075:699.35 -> -0.016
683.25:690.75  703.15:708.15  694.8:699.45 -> -0.052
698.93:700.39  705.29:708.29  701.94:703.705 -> -0.054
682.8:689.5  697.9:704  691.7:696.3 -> -0.006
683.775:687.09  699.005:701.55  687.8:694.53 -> 0.009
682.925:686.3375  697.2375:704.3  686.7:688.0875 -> 0.045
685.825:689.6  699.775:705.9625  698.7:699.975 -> -0.002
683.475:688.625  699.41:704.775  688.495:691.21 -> 0.034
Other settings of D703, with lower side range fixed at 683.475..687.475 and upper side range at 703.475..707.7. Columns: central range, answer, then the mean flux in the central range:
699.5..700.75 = -0.03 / 0.88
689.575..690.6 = 0.03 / 0.724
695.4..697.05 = -0.08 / 0.852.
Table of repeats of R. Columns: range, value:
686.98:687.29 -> 0.703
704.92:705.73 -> 0.929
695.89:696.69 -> 0.871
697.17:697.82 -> 0.88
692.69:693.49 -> 0.815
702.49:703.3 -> 0.941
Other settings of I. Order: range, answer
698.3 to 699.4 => 0.9423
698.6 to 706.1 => 1.024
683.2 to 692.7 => 0.7932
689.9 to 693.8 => 0.8834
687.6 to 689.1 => 0.7305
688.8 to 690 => 0.7904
